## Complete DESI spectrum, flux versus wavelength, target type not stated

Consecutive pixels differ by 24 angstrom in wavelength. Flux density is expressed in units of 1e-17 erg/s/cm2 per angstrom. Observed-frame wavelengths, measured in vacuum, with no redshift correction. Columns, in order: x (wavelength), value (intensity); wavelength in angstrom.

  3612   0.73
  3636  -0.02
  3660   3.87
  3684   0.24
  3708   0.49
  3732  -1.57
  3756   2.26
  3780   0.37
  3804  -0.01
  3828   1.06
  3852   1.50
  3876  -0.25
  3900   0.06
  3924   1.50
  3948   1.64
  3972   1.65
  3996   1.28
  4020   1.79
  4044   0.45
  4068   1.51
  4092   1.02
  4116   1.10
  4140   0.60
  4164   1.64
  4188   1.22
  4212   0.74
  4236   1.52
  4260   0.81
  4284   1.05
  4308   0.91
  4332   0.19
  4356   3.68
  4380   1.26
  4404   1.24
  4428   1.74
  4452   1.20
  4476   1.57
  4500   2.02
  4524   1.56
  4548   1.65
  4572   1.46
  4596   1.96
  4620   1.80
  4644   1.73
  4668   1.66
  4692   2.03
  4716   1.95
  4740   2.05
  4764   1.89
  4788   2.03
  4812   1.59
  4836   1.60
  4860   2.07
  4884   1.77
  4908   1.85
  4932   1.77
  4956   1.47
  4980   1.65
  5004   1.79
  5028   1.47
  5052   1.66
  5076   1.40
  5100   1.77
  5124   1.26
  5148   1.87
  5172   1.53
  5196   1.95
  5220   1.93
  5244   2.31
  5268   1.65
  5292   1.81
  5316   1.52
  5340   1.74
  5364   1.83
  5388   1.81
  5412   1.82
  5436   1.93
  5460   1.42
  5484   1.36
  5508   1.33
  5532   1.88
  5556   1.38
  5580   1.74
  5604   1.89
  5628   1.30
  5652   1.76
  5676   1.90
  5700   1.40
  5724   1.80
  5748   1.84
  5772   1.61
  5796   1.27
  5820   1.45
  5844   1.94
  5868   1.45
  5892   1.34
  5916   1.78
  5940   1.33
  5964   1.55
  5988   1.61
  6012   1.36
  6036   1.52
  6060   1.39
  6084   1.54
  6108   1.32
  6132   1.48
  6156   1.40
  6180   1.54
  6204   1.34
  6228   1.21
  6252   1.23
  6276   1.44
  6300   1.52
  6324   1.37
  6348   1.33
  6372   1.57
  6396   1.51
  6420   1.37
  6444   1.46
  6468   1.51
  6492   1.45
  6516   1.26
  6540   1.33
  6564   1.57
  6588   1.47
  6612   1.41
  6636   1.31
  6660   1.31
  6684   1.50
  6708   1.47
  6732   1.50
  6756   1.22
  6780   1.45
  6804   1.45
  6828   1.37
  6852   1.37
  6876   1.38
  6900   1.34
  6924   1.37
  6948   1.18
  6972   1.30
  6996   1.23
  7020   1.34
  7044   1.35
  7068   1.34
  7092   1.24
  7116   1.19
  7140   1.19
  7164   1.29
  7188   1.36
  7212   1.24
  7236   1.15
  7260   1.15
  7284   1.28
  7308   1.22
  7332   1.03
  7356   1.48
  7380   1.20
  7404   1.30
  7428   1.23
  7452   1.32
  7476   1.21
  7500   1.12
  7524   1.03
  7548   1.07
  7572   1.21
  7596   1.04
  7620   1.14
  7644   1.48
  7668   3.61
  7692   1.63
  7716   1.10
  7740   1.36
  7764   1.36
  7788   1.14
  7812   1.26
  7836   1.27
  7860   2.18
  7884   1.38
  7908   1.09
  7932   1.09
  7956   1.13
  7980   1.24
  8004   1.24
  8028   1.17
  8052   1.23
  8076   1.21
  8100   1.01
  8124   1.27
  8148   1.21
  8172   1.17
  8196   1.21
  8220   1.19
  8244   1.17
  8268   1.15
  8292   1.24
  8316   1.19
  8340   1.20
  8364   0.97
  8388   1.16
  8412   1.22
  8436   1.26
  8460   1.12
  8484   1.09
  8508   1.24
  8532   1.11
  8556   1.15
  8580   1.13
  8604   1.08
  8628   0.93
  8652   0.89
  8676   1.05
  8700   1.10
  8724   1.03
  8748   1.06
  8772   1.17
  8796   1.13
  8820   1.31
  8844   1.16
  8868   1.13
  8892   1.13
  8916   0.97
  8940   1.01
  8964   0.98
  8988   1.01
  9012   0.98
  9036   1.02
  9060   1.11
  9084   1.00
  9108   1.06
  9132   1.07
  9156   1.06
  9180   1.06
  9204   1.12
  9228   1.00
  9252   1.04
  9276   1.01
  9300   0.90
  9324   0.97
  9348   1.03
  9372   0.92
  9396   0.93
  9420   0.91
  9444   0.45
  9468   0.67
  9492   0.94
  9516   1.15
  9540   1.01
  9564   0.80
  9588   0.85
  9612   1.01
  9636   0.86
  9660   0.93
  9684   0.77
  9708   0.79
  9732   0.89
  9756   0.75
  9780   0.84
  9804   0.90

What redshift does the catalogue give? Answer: 0.168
